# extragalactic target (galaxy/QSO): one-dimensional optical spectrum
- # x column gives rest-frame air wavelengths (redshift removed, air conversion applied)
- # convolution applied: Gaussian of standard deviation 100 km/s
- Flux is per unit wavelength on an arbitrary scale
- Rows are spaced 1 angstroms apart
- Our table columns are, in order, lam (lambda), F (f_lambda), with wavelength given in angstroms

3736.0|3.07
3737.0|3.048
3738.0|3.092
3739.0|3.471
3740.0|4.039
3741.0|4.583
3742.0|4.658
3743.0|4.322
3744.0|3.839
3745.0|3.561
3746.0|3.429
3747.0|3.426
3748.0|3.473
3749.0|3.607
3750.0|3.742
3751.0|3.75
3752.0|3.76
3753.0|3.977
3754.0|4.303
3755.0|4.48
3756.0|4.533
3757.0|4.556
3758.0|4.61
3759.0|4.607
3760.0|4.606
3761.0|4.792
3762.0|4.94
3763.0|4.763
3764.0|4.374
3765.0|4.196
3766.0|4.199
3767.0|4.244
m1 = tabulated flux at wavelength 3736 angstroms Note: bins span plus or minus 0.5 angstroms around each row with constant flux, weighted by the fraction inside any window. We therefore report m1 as 3.07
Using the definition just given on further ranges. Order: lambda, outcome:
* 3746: 3.429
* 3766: 4.199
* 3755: 4.48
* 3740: 4.039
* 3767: 4.244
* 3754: 4.303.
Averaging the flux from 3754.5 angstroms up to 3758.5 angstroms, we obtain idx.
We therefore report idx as 4.54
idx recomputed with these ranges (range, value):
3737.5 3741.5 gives 3.8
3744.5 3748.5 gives 3.47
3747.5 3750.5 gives 3.61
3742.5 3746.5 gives 3.79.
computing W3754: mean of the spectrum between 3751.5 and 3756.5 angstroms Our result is 4.21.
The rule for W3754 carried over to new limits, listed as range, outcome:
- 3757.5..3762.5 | 4.71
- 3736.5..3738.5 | 3.07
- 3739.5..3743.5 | 4.4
